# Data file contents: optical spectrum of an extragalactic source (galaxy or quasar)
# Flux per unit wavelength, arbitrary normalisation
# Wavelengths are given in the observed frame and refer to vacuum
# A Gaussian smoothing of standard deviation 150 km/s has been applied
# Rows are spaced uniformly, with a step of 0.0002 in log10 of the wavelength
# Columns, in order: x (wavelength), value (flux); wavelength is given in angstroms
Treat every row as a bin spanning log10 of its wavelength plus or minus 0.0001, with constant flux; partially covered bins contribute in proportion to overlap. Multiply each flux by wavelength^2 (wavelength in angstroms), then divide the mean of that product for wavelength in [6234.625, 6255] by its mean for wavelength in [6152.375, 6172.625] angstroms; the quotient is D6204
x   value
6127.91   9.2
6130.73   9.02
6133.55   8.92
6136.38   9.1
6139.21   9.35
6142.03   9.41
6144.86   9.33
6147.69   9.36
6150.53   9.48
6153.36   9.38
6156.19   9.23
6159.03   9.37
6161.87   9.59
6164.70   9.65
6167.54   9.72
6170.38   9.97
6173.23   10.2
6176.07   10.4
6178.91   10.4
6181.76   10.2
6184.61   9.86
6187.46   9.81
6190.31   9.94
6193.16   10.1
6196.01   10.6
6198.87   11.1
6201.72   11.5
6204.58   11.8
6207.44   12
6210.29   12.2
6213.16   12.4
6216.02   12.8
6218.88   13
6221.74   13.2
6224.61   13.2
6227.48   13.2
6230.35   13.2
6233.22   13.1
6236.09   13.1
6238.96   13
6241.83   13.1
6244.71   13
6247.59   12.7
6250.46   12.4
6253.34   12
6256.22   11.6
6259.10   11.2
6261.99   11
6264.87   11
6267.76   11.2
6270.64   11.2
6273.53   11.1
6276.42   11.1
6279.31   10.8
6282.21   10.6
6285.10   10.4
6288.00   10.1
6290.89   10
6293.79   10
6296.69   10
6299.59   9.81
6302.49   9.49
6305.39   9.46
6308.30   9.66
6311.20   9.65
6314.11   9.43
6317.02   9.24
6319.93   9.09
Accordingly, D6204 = 1.37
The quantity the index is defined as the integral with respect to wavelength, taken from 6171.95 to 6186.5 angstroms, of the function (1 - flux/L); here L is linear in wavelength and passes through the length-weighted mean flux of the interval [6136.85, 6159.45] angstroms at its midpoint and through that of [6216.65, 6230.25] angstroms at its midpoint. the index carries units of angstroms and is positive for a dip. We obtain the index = 0.9 angstroms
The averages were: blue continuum 9.35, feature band 10.2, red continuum 13.1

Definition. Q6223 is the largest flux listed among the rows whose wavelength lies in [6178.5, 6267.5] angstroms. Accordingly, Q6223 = 13.2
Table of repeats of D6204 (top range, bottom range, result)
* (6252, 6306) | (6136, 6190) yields 1.14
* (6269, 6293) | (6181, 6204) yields 1.05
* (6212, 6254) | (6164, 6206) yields 1.27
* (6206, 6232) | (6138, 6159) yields 1.40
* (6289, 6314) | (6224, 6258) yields 0.78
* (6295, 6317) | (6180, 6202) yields 0.97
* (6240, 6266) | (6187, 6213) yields 1.10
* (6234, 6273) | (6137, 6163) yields 1.33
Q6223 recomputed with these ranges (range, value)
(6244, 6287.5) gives 13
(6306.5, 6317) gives 9.66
